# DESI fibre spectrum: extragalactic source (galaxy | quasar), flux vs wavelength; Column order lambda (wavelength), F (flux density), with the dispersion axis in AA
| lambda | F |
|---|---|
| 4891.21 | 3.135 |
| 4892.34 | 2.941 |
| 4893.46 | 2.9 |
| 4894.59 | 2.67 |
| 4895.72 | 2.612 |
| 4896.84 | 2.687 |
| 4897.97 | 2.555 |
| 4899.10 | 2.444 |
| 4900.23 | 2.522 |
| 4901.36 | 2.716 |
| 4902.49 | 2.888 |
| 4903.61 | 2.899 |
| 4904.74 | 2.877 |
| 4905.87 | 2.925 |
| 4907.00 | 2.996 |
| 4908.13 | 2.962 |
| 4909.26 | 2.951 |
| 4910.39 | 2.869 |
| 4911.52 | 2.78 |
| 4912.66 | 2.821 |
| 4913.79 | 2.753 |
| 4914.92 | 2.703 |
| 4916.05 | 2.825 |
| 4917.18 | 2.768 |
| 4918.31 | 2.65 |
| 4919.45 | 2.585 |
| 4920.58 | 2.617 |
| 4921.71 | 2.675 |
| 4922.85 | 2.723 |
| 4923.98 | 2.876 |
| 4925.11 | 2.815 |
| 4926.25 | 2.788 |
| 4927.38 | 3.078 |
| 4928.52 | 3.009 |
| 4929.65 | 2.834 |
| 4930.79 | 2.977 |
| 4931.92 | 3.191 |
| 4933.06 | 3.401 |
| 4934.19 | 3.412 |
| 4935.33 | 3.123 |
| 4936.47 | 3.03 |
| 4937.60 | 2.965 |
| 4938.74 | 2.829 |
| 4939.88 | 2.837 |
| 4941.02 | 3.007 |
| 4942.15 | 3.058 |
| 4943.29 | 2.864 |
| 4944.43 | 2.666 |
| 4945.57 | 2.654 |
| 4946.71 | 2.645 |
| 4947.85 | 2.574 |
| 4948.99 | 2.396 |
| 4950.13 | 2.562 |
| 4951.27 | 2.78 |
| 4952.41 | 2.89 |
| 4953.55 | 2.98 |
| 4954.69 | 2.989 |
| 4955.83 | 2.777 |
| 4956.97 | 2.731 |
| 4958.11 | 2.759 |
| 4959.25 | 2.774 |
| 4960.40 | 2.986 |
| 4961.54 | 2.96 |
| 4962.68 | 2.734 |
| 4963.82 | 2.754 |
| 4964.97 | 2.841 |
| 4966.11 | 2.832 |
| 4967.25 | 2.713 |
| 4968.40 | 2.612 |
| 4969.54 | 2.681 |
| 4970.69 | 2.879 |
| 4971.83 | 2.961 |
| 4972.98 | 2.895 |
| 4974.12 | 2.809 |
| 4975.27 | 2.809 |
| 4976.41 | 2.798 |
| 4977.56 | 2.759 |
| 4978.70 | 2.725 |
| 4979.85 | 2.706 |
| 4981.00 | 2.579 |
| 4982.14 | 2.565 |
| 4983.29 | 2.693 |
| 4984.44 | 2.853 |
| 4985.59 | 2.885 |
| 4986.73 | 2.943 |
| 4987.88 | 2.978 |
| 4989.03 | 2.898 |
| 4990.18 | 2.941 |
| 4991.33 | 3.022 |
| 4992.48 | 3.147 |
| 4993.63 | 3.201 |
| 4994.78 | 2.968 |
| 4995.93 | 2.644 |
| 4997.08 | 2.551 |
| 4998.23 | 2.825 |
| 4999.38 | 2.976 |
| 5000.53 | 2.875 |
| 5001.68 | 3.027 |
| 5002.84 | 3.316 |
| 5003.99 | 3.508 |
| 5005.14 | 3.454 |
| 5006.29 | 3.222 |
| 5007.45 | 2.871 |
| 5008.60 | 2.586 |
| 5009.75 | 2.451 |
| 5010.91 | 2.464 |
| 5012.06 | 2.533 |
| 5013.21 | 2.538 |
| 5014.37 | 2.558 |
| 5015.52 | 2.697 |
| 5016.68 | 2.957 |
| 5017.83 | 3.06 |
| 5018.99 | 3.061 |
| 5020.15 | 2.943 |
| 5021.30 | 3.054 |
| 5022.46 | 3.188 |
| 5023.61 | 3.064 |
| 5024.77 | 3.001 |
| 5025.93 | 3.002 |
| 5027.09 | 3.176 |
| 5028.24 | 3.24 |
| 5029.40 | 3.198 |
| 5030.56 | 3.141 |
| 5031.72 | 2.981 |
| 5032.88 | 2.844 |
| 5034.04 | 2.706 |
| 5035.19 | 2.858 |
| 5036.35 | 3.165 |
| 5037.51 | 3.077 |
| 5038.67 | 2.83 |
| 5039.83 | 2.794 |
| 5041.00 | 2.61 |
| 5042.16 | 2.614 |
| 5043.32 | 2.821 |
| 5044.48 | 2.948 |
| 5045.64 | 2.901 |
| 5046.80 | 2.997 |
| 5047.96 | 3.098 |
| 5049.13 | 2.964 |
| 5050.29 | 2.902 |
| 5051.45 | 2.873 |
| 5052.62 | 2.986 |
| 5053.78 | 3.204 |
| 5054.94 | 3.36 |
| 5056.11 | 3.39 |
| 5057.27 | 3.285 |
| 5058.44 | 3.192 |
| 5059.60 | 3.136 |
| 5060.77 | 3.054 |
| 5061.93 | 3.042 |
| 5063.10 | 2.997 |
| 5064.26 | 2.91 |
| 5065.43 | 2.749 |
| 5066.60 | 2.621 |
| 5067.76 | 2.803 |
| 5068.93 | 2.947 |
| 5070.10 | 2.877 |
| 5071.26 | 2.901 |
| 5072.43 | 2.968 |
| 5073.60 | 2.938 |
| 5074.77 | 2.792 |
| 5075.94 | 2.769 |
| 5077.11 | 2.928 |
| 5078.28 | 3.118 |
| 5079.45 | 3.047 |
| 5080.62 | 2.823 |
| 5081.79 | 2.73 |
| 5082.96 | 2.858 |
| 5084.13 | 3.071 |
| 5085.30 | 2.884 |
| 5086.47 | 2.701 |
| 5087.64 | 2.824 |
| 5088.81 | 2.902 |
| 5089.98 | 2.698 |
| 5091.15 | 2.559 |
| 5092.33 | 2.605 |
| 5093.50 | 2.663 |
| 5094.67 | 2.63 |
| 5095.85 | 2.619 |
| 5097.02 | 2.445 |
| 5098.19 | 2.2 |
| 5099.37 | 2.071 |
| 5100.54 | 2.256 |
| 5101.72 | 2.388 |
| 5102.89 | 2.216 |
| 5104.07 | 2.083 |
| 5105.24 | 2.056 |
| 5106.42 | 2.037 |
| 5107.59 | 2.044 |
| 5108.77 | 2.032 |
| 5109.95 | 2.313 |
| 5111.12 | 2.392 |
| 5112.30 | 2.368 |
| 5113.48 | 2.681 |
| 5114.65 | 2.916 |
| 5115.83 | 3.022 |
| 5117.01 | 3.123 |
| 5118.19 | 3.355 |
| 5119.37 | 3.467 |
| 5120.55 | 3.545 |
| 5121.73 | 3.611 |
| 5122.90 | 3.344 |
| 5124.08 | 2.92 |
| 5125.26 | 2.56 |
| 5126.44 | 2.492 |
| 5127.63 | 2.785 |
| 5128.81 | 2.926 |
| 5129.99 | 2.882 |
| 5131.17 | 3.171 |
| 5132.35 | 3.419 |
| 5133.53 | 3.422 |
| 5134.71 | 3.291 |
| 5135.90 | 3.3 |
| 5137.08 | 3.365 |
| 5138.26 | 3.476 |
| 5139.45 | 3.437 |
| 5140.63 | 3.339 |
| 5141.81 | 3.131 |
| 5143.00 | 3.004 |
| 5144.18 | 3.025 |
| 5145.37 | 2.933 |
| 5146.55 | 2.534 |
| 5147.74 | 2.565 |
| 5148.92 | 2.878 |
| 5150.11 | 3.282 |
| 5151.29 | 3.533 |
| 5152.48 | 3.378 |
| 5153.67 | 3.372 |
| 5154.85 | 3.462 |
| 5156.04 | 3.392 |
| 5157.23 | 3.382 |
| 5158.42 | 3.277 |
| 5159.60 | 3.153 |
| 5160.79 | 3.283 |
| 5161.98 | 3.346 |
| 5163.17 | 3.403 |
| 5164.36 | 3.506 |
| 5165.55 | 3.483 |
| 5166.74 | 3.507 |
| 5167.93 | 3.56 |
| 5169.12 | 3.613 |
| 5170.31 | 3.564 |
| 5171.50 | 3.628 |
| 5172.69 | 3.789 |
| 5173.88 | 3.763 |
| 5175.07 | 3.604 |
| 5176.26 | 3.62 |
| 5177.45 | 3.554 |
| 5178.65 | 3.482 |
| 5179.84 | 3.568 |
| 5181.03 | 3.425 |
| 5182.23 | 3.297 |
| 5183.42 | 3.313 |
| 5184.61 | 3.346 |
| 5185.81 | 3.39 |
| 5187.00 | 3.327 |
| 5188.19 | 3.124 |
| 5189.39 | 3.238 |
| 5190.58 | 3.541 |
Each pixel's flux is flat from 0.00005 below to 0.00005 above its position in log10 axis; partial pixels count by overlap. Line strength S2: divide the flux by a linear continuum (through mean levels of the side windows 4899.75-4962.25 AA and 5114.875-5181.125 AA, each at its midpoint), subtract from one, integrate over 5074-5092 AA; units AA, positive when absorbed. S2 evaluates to 1.8 AA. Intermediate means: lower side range 2.85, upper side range 3.29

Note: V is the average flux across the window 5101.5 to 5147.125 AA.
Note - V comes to 2.89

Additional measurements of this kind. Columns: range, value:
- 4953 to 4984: 2.79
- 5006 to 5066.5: 2.94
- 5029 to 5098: 2.9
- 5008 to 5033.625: 2.9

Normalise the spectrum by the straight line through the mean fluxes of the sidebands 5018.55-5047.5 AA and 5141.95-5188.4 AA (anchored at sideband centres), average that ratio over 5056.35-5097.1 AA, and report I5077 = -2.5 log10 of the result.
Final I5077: 0.08 mag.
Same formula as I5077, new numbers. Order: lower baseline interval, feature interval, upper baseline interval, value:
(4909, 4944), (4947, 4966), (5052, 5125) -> 0.04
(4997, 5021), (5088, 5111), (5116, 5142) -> 0.30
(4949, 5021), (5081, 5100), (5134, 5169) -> 0.17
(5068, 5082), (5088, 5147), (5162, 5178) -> 0.15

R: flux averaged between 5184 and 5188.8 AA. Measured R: 3.3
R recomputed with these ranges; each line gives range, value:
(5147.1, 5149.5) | 2.72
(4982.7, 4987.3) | 2.84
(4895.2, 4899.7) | 2.57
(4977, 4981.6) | 2.69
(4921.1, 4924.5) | 2.75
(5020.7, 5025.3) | 3.08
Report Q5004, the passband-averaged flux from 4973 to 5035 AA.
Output 2.91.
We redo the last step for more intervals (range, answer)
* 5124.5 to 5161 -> 3.14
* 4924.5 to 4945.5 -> 2.99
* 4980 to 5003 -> 2.88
